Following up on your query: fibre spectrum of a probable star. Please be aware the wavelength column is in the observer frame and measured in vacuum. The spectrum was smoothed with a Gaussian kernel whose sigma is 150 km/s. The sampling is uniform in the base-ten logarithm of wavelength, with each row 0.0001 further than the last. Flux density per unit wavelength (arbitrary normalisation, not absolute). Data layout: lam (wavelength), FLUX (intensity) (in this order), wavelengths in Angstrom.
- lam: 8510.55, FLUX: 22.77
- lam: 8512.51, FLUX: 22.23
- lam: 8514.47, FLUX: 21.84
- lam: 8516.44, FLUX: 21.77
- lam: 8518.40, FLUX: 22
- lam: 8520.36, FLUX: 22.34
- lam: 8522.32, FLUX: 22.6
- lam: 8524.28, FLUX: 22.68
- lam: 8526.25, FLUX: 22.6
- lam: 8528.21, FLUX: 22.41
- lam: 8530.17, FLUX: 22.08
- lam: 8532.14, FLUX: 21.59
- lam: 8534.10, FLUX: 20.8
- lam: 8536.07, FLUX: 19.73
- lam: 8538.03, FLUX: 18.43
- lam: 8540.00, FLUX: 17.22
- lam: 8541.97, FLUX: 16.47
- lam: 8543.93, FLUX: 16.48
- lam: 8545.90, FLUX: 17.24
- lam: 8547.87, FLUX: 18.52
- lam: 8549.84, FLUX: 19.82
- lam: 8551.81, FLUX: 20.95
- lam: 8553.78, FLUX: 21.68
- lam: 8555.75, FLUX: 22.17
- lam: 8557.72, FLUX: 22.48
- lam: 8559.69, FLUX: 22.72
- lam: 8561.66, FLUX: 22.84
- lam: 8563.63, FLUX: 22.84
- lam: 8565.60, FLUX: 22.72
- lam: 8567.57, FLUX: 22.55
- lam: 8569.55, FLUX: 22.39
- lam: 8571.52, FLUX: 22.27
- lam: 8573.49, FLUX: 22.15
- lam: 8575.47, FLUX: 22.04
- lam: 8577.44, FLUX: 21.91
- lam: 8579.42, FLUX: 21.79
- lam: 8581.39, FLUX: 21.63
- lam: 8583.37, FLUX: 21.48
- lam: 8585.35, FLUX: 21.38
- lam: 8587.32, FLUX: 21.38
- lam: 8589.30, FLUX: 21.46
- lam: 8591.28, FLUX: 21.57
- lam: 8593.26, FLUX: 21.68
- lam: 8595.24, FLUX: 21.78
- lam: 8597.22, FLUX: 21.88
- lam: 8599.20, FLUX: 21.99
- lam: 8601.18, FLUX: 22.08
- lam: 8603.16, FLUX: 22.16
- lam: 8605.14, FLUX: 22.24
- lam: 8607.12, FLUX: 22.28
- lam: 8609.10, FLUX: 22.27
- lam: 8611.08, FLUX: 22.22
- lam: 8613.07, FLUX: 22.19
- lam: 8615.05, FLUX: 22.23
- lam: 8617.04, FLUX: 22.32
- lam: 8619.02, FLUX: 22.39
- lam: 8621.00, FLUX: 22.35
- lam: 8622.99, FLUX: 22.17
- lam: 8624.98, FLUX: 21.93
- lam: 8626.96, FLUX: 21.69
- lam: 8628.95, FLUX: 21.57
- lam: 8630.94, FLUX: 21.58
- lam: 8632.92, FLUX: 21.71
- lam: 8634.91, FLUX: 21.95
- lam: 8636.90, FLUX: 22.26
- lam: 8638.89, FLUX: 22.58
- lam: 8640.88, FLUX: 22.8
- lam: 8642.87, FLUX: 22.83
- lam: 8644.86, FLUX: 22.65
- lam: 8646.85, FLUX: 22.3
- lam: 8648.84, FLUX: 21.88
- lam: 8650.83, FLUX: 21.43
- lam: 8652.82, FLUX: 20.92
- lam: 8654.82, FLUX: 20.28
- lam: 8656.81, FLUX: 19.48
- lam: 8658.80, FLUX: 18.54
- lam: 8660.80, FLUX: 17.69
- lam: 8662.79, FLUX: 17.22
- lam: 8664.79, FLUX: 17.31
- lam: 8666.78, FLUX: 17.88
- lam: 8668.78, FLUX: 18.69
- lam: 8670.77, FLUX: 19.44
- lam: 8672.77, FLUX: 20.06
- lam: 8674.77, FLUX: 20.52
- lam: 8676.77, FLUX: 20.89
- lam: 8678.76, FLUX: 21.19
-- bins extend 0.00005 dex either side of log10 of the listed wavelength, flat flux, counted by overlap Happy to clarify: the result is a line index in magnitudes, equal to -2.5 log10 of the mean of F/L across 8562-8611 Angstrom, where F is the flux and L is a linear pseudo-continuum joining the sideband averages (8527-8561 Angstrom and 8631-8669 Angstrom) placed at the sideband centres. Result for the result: -0.09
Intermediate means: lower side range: 20.1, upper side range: 20.6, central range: 22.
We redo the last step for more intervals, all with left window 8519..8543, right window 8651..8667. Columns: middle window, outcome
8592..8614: -0.12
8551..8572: -0.10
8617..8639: -0.14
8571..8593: -0.09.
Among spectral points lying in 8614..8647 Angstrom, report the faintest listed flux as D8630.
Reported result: 21.57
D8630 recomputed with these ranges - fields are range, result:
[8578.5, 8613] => 21.38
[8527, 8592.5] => 16.47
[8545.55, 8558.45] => 17.24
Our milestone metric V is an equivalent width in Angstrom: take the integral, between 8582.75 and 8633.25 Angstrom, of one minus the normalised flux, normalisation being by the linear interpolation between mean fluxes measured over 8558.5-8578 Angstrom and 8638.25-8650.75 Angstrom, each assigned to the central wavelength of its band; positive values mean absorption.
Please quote 1.2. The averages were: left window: 22.5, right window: 22.4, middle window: 21.9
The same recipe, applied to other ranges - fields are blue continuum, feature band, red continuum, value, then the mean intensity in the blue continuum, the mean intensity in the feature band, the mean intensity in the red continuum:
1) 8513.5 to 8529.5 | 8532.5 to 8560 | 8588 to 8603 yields 3.13 Angstrom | 22.3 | 19.6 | 21.8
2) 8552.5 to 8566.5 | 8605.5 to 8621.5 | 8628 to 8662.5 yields -0.43 Angstrom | 22.5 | 22.3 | 21.2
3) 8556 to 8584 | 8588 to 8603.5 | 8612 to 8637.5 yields 0.25 Angstrom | 22.3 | 21.8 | 22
